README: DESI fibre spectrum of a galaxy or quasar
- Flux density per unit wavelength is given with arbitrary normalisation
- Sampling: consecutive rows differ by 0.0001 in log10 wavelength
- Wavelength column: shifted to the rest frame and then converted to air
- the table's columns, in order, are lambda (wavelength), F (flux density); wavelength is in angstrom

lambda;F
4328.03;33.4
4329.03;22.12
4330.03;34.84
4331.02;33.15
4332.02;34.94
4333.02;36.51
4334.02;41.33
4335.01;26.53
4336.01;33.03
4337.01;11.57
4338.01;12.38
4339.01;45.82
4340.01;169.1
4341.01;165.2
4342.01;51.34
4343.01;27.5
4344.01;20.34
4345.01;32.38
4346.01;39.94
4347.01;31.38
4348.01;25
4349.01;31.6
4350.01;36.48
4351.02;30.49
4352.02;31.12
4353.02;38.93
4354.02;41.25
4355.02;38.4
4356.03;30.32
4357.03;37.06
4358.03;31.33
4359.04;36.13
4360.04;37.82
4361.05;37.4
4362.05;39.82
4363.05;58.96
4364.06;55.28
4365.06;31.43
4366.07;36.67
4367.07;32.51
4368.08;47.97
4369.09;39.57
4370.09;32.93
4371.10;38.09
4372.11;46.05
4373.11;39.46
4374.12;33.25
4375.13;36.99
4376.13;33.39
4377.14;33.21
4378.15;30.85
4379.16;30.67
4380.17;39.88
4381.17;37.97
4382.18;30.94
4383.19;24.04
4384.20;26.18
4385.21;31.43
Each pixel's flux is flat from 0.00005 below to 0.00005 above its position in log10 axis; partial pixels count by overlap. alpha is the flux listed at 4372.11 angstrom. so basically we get 46.05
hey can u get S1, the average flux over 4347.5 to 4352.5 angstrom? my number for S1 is 30.9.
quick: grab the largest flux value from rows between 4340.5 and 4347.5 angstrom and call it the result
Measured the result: 165.2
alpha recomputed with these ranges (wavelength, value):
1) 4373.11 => 39.46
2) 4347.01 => 31.38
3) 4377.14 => 33.21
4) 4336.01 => 33.03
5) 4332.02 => 34.94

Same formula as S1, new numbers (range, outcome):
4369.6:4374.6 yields 38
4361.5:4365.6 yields 46.2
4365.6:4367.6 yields 34.7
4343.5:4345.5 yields 26.3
